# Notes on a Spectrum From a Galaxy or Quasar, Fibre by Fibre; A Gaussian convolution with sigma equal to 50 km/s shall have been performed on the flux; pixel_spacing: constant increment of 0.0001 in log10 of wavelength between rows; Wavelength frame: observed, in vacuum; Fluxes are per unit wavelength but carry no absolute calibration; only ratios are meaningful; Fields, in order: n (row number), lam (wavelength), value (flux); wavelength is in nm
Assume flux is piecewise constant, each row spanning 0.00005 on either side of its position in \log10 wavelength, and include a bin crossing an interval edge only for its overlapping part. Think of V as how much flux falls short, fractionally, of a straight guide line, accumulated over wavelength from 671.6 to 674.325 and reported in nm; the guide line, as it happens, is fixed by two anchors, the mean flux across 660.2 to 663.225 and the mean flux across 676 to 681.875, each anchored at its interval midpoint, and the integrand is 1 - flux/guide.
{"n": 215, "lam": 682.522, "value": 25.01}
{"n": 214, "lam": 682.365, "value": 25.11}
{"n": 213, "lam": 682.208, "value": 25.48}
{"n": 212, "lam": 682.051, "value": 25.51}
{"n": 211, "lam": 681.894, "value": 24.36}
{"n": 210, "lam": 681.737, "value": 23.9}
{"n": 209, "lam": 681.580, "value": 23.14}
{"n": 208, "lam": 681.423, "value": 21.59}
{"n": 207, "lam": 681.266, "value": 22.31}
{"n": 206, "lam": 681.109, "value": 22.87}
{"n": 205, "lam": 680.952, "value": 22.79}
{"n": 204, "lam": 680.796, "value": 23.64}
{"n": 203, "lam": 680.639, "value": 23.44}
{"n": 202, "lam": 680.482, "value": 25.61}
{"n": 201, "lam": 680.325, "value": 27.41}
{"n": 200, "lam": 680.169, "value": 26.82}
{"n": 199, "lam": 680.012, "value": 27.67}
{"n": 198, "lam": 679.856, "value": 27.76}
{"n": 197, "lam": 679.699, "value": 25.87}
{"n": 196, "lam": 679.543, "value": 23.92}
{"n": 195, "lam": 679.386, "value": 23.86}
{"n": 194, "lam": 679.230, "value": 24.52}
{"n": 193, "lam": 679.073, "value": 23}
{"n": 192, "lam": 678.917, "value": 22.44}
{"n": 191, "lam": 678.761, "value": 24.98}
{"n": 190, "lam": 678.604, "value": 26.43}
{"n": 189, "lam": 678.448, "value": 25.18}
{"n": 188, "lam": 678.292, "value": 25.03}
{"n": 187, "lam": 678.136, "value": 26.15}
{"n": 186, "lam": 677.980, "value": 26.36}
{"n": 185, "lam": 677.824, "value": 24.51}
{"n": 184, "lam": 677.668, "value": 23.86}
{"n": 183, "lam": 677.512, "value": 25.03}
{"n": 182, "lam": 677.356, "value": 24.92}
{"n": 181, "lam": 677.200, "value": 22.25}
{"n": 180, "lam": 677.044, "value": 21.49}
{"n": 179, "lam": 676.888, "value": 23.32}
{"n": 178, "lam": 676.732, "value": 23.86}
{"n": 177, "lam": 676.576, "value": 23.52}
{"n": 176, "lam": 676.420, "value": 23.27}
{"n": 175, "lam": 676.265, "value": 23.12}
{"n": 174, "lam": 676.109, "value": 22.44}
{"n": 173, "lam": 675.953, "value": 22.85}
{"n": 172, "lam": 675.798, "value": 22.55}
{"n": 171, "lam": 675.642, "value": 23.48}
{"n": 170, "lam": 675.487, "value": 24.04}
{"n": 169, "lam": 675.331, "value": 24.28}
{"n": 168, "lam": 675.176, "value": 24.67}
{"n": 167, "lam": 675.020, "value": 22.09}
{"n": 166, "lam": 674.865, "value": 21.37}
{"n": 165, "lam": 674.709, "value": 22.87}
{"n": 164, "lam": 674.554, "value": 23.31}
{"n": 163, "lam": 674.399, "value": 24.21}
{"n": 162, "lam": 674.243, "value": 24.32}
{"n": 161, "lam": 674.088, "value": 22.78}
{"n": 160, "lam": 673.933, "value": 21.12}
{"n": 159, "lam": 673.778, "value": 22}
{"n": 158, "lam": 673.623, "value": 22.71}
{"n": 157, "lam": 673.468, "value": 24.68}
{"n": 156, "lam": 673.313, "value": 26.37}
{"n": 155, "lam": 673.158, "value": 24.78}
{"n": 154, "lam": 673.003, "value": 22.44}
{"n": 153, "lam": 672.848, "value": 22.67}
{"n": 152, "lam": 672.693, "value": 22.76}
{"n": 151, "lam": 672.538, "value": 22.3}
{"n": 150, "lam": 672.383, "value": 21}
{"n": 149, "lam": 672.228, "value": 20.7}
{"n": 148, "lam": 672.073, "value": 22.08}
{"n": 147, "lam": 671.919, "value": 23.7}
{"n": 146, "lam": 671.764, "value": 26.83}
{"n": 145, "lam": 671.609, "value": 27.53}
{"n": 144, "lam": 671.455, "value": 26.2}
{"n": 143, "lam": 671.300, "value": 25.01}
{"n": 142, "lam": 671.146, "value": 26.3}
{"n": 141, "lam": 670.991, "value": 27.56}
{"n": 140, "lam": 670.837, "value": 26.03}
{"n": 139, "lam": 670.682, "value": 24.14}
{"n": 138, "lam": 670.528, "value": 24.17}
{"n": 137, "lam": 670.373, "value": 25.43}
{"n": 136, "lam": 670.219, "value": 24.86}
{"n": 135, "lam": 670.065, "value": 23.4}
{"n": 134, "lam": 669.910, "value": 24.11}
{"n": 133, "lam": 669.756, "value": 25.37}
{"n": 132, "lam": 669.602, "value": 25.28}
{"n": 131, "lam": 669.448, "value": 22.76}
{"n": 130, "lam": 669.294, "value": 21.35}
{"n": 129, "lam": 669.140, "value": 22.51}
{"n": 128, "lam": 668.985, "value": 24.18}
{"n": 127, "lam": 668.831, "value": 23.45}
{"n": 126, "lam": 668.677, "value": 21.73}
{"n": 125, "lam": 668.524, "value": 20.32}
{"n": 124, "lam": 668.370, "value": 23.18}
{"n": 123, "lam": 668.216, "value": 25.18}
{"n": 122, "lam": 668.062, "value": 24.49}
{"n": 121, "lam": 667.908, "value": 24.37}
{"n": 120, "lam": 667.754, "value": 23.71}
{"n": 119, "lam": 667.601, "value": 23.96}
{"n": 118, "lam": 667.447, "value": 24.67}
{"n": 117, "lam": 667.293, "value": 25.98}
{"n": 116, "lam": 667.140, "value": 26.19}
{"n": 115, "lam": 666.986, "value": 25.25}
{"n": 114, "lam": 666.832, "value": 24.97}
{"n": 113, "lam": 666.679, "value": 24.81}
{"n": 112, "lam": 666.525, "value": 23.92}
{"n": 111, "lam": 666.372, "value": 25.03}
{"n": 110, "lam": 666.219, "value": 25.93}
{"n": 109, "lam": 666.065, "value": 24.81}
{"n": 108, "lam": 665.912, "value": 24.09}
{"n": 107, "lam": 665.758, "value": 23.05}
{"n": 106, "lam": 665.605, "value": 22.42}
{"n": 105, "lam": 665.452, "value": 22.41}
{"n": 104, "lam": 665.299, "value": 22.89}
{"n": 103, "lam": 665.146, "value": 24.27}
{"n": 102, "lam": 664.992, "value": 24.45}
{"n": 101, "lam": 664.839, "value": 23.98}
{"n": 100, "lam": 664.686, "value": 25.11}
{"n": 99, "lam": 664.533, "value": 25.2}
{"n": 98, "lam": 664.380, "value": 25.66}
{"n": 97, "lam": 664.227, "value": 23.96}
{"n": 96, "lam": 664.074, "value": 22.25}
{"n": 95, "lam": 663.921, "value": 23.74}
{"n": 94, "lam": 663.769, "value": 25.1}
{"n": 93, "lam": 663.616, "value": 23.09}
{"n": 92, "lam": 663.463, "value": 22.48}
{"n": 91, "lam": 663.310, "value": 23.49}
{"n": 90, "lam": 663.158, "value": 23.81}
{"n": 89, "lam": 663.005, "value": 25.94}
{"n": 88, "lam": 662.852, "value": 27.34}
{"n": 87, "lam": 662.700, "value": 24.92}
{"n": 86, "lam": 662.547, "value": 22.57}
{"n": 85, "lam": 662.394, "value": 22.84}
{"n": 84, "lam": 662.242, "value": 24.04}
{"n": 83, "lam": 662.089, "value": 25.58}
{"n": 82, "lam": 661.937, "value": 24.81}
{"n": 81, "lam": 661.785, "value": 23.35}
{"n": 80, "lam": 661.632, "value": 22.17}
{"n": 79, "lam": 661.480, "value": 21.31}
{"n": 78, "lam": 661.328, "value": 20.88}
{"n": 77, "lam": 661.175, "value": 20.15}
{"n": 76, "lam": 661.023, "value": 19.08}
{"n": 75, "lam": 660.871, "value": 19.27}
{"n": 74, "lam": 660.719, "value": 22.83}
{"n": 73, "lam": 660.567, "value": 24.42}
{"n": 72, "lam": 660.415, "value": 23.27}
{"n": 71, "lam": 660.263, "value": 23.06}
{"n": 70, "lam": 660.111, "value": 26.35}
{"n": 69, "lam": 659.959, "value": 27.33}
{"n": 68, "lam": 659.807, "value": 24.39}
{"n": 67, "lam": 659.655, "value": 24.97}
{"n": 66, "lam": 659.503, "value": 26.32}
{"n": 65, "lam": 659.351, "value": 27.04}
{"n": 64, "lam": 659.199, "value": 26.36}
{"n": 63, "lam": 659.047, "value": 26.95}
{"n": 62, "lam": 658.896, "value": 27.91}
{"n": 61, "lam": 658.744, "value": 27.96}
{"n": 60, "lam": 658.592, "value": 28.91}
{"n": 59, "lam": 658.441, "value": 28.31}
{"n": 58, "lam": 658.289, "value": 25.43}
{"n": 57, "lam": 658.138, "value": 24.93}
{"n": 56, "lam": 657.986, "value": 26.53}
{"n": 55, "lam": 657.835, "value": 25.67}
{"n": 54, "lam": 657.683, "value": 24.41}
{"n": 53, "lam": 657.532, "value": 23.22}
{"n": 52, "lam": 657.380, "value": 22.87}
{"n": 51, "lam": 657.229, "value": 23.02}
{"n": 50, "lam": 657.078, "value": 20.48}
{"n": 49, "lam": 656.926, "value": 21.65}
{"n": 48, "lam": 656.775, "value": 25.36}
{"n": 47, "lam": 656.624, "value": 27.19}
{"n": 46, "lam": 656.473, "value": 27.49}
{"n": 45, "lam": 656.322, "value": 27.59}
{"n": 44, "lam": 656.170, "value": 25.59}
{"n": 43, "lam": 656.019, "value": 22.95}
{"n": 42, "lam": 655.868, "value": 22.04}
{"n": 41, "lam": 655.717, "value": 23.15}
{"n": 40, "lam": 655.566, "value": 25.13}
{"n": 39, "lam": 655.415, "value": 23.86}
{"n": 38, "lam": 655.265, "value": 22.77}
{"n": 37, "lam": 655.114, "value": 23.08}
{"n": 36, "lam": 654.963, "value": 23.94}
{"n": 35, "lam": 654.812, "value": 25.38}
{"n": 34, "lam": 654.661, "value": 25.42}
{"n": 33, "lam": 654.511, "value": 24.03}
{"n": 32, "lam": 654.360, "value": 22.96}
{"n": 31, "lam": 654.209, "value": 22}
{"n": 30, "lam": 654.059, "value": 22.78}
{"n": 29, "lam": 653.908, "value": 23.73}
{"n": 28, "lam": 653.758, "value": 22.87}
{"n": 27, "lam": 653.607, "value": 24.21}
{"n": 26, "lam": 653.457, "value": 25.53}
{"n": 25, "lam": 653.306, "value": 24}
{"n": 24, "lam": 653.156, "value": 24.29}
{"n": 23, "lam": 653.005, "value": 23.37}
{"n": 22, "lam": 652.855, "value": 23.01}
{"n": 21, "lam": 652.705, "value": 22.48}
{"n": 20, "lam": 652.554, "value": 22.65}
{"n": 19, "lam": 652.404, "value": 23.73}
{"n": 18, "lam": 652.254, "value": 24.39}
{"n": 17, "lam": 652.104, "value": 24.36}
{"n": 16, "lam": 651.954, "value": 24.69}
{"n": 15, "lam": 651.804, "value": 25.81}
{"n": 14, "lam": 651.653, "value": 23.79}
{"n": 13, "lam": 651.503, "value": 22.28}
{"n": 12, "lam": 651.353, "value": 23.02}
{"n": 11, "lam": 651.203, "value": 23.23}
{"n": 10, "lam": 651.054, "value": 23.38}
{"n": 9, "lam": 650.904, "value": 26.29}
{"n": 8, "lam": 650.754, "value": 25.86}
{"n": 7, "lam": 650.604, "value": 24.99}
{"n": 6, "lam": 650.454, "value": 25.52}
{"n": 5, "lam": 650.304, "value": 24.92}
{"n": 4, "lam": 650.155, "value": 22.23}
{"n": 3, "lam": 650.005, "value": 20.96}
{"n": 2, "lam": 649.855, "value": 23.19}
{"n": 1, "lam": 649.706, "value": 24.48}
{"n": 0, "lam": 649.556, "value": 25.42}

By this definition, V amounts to 0.07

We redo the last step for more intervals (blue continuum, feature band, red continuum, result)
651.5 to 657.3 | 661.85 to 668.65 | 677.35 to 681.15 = 0.052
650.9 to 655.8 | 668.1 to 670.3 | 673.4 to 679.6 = 0.025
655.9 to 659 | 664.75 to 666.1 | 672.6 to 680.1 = 0.063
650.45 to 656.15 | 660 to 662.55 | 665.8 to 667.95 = 0.172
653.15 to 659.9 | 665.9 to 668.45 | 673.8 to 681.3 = -0.036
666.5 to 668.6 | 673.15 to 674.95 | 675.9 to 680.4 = 0.086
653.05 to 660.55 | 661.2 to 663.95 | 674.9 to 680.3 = 0.108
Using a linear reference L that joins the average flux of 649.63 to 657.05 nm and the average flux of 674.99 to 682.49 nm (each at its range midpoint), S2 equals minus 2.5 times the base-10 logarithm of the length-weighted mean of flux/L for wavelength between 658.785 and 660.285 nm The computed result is -0.09 mag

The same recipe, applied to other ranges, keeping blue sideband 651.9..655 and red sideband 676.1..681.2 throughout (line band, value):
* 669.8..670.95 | -0.02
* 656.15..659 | -0.07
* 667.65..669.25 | 0.04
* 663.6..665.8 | 0.01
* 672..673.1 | 0.11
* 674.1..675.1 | 0.06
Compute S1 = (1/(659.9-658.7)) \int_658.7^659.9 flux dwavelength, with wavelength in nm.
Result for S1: 26.5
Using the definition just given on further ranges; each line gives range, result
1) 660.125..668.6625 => 23.8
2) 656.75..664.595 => 24.3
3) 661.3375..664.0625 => 23.8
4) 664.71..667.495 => 24.4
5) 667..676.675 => 23.8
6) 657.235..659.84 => 26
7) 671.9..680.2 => 23.8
